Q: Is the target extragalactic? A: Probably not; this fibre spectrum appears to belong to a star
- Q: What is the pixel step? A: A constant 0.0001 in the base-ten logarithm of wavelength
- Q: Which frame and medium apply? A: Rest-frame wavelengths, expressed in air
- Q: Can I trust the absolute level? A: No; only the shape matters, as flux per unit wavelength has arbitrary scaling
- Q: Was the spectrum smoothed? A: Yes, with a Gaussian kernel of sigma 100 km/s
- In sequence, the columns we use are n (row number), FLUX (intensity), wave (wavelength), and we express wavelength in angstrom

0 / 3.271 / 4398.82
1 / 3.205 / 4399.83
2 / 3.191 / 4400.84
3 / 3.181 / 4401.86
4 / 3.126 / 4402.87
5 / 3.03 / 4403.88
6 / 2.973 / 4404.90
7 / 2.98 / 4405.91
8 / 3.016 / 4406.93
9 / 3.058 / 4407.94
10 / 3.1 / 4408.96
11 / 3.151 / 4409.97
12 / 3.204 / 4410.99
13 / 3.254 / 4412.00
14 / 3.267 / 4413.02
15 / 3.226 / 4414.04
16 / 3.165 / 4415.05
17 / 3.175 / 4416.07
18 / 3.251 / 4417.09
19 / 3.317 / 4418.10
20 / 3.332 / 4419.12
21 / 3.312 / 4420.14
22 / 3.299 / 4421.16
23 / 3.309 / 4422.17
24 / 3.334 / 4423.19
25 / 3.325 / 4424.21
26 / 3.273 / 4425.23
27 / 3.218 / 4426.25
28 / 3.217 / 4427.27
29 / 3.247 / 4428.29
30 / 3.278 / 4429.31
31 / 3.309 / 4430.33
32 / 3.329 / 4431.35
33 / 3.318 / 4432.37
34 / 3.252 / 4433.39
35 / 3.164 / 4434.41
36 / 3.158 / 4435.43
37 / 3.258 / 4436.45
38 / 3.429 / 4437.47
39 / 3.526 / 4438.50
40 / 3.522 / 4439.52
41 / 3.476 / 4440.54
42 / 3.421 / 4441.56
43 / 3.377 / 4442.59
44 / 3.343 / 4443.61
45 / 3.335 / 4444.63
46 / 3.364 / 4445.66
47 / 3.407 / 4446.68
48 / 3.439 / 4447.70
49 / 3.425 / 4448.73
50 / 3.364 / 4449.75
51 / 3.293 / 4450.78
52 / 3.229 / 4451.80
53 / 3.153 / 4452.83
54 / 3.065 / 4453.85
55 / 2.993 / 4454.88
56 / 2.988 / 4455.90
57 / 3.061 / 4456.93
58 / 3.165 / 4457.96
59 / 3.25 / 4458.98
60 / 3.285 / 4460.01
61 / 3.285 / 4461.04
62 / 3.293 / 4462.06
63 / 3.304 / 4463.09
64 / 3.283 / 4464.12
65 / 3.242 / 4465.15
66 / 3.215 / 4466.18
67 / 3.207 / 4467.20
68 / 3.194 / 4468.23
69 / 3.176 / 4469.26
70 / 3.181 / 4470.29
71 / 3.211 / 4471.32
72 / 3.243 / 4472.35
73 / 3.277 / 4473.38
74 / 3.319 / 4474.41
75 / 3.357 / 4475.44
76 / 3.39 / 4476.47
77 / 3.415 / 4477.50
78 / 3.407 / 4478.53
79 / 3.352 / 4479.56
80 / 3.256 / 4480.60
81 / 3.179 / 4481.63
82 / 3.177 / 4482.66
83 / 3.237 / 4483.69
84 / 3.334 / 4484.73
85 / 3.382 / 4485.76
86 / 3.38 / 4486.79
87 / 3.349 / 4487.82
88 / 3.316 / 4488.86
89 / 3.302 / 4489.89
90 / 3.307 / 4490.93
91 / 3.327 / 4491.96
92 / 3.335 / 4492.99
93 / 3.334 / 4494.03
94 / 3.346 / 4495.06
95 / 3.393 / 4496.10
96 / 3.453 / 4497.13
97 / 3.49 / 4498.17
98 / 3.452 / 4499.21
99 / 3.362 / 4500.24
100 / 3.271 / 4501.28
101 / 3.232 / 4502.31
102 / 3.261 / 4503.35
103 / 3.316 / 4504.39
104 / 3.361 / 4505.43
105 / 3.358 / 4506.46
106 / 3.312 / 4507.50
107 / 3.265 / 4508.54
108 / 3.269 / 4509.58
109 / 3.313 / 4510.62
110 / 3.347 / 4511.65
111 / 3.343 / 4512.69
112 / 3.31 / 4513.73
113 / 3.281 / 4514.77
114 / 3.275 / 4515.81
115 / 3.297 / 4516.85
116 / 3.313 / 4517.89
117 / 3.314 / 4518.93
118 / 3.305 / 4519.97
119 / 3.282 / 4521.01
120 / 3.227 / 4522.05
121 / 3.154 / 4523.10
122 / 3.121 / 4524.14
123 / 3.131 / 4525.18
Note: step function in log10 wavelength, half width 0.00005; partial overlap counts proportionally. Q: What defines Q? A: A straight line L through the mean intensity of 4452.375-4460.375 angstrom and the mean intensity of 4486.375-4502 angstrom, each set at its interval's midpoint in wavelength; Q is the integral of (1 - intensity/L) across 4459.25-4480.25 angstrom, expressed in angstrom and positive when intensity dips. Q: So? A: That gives -0.5 angstrom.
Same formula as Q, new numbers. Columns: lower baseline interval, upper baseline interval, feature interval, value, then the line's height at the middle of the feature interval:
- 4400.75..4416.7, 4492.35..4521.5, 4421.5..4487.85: -1.3 angstrom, 3.22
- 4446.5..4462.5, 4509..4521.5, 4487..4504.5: -0.3 angstrom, 3.28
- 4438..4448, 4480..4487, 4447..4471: 1.0 angstrom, 3.36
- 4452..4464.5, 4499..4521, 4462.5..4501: -0.9 angstrom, 3.24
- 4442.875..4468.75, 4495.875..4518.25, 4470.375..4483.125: 0.0 angstrom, 3.28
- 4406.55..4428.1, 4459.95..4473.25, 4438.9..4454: -0.6 angstrom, 3.24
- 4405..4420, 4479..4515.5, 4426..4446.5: -0.7 angstrom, 3.22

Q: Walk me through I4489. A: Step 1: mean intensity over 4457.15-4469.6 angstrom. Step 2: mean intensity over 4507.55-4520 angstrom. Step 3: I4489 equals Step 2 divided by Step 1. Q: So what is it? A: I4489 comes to 1.02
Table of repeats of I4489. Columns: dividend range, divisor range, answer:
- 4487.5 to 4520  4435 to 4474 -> 1.02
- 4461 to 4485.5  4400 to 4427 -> 1.02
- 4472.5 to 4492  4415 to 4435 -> 1.01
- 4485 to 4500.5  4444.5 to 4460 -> 1.04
